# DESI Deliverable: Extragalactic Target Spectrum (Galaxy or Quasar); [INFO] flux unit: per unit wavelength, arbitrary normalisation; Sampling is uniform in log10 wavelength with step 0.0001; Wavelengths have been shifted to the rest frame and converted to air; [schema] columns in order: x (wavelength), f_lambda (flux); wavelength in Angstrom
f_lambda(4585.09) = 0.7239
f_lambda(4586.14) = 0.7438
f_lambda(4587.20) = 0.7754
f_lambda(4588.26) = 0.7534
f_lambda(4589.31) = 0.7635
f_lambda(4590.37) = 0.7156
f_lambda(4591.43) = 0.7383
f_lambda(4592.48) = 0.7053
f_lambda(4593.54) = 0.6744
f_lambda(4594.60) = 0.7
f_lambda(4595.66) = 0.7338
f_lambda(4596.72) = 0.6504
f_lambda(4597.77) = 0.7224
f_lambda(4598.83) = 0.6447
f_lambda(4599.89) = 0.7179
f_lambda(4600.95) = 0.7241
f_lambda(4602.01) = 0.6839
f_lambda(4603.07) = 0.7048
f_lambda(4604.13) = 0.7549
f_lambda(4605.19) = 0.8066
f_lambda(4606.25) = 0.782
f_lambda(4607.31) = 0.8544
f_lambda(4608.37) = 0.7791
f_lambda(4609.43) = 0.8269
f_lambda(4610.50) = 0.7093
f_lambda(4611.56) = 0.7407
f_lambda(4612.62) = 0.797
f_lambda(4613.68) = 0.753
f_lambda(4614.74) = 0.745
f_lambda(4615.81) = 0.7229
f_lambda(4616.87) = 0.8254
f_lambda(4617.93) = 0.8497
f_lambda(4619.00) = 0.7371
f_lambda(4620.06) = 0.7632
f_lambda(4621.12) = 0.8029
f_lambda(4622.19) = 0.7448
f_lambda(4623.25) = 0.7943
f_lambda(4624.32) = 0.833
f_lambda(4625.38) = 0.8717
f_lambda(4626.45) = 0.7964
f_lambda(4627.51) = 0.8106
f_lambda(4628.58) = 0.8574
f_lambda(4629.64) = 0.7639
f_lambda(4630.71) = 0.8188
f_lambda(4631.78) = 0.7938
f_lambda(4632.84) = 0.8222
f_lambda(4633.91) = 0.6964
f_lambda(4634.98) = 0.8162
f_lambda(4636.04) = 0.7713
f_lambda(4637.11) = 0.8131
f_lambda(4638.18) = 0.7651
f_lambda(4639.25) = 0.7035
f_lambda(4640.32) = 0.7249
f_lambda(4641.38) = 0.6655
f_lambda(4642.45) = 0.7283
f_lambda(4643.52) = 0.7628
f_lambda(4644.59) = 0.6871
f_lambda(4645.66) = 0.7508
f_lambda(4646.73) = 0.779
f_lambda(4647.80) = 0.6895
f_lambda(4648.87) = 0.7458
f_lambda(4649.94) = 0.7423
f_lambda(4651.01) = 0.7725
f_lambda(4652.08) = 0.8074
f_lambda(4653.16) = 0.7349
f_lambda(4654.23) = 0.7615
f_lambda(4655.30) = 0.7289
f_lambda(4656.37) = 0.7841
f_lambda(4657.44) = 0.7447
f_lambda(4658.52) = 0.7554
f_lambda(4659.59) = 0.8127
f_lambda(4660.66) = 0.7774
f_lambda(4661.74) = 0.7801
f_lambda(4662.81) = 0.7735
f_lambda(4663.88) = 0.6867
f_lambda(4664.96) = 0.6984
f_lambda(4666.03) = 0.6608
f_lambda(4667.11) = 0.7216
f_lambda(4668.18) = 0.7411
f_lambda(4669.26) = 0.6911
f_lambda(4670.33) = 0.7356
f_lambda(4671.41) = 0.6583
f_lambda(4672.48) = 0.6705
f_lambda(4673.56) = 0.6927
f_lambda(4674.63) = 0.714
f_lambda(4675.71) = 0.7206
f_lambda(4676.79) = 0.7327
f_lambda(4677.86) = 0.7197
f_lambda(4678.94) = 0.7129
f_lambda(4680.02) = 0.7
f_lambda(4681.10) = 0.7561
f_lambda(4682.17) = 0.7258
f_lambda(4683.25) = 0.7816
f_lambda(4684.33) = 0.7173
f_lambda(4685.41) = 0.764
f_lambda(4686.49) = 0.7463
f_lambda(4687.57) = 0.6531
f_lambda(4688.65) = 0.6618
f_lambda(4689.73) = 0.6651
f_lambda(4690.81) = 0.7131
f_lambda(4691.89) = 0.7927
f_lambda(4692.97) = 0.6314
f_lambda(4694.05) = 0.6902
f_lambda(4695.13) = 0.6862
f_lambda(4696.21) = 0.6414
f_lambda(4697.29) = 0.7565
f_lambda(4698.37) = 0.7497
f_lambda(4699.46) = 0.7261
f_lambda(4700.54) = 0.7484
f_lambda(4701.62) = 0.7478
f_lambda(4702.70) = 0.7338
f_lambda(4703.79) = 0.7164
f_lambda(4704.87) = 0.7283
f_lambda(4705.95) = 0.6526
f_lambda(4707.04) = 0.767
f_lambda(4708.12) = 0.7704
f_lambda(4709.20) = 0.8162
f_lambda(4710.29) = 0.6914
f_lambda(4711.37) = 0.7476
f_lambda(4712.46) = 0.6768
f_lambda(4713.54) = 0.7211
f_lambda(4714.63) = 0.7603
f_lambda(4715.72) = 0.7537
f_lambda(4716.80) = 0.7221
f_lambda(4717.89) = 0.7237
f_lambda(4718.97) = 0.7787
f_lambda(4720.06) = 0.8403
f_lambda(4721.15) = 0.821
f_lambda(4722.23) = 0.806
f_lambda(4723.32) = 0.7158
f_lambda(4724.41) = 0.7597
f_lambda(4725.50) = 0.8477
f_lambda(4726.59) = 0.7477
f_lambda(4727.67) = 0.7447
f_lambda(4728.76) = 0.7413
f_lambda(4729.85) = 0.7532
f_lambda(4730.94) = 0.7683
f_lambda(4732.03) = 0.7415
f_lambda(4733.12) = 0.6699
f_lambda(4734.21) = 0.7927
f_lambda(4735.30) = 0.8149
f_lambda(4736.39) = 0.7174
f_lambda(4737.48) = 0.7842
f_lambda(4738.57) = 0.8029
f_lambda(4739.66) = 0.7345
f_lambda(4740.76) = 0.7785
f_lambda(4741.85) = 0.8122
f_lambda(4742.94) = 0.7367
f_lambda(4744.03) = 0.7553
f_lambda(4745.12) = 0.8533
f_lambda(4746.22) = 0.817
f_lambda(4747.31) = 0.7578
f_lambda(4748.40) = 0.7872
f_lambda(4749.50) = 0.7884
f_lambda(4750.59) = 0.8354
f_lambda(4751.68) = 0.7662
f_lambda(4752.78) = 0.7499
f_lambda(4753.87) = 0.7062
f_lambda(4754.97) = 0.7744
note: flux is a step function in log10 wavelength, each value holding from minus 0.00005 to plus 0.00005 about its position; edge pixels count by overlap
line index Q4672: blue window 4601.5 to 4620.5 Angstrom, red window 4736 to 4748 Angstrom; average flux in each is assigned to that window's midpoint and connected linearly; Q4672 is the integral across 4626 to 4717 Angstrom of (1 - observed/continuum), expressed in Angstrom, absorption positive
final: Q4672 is 4.3 Angstrom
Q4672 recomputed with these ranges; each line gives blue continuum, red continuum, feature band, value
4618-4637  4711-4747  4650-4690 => 2.7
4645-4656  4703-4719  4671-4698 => 1.2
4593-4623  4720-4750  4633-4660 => 0.2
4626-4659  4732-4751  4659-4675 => 0.9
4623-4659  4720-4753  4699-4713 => 0.7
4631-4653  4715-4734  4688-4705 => 1.1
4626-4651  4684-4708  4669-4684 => 0.3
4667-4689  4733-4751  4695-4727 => 0.1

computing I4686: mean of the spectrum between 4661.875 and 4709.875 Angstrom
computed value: 0.718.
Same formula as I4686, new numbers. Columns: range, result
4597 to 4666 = 0.762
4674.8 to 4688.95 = 0.723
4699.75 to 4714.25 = 0.733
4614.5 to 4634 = 0.795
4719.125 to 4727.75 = 0.787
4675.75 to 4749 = 0.744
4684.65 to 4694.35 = 0.702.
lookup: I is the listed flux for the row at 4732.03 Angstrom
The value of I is 0.7415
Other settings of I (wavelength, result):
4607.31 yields 0.8544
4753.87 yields 0.7062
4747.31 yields 0.7578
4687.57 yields 0.6531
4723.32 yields 0.7158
